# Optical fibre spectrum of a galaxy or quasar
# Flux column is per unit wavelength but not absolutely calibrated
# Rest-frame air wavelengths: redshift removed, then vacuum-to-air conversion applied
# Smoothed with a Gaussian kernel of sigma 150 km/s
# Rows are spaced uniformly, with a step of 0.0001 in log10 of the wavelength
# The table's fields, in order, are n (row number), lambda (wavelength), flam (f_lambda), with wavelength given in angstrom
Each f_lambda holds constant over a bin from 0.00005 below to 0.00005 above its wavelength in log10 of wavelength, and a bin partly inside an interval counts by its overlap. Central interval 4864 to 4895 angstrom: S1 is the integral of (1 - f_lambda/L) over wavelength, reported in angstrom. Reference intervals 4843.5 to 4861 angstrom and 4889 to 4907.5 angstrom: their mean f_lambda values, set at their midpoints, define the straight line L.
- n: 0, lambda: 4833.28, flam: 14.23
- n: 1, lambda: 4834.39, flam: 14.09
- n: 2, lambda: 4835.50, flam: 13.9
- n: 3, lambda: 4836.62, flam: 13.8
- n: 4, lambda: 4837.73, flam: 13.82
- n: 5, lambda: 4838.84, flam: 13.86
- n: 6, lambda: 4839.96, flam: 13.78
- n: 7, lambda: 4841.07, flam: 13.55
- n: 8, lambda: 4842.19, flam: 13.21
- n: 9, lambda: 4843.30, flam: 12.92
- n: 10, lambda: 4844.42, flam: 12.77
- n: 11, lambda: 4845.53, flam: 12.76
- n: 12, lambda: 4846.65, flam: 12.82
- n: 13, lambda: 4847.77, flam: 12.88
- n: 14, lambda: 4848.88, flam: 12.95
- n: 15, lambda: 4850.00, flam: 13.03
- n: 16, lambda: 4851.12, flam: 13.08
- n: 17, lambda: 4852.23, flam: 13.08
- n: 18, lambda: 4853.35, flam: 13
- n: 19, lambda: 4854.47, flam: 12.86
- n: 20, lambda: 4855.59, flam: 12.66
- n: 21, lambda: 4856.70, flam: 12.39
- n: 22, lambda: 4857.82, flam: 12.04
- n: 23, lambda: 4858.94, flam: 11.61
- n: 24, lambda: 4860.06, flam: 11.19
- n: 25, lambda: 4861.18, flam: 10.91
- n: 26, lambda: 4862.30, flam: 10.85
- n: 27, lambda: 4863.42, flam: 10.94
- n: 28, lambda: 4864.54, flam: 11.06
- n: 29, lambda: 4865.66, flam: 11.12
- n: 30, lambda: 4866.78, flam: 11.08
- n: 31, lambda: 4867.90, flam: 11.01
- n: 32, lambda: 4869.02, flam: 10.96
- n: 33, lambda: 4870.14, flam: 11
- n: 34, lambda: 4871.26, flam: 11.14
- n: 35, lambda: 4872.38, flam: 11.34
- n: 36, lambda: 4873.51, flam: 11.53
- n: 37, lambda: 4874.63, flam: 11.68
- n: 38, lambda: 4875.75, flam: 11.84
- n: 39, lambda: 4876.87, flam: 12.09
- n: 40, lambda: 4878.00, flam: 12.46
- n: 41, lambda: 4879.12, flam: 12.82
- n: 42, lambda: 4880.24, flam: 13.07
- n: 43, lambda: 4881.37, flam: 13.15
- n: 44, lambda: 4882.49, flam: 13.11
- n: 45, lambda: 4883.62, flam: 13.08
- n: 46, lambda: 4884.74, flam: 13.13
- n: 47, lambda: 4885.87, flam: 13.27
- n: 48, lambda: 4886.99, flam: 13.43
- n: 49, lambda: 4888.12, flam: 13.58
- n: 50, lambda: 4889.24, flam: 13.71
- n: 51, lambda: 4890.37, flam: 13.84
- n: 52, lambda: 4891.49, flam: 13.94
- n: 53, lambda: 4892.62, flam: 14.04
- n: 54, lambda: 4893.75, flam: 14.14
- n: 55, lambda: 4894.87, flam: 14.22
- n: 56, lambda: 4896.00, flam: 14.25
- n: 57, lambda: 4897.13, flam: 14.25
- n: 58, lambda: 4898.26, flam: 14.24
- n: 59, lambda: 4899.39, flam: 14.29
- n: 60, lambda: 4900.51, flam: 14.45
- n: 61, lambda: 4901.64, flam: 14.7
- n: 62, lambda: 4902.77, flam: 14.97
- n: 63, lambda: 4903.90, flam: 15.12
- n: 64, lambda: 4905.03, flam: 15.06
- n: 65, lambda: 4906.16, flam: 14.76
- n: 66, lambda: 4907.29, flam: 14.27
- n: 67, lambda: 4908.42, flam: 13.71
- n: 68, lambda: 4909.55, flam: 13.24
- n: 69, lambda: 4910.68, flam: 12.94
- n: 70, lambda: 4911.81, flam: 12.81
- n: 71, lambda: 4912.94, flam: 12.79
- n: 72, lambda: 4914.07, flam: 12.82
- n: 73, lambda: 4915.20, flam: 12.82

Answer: 2.6 angstrom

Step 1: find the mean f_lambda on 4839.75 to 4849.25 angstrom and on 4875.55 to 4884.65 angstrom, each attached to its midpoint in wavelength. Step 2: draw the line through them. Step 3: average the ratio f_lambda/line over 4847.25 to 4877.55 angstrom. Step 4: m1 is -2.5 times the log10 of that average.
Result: 0.09 mag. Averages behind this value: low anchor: 13.1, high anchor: 12.8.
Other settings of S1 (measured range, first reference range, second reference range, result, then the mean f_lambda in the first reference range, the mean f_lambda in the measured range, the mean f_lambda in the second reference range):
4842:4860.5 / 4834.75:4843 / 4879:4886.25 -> 1.18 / 13.7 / 12.7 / 13.1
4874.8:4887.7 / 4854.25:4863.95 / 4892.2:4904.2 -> 0.39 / 11.7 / 12.8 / 14.4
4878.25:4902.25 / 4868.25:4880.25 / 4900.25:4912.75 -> -1.49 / 11.7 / 13.7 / 14.1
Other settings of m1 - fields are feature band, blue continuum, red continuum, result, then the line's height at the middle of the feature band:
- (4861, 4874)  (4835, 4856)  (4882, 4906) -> 0.22 mag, 13.6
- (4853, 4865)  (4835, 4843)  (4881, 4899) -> 0.17 mag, 13.7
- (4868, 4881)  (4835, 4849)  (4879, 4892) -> 0.13 mag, 13.4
